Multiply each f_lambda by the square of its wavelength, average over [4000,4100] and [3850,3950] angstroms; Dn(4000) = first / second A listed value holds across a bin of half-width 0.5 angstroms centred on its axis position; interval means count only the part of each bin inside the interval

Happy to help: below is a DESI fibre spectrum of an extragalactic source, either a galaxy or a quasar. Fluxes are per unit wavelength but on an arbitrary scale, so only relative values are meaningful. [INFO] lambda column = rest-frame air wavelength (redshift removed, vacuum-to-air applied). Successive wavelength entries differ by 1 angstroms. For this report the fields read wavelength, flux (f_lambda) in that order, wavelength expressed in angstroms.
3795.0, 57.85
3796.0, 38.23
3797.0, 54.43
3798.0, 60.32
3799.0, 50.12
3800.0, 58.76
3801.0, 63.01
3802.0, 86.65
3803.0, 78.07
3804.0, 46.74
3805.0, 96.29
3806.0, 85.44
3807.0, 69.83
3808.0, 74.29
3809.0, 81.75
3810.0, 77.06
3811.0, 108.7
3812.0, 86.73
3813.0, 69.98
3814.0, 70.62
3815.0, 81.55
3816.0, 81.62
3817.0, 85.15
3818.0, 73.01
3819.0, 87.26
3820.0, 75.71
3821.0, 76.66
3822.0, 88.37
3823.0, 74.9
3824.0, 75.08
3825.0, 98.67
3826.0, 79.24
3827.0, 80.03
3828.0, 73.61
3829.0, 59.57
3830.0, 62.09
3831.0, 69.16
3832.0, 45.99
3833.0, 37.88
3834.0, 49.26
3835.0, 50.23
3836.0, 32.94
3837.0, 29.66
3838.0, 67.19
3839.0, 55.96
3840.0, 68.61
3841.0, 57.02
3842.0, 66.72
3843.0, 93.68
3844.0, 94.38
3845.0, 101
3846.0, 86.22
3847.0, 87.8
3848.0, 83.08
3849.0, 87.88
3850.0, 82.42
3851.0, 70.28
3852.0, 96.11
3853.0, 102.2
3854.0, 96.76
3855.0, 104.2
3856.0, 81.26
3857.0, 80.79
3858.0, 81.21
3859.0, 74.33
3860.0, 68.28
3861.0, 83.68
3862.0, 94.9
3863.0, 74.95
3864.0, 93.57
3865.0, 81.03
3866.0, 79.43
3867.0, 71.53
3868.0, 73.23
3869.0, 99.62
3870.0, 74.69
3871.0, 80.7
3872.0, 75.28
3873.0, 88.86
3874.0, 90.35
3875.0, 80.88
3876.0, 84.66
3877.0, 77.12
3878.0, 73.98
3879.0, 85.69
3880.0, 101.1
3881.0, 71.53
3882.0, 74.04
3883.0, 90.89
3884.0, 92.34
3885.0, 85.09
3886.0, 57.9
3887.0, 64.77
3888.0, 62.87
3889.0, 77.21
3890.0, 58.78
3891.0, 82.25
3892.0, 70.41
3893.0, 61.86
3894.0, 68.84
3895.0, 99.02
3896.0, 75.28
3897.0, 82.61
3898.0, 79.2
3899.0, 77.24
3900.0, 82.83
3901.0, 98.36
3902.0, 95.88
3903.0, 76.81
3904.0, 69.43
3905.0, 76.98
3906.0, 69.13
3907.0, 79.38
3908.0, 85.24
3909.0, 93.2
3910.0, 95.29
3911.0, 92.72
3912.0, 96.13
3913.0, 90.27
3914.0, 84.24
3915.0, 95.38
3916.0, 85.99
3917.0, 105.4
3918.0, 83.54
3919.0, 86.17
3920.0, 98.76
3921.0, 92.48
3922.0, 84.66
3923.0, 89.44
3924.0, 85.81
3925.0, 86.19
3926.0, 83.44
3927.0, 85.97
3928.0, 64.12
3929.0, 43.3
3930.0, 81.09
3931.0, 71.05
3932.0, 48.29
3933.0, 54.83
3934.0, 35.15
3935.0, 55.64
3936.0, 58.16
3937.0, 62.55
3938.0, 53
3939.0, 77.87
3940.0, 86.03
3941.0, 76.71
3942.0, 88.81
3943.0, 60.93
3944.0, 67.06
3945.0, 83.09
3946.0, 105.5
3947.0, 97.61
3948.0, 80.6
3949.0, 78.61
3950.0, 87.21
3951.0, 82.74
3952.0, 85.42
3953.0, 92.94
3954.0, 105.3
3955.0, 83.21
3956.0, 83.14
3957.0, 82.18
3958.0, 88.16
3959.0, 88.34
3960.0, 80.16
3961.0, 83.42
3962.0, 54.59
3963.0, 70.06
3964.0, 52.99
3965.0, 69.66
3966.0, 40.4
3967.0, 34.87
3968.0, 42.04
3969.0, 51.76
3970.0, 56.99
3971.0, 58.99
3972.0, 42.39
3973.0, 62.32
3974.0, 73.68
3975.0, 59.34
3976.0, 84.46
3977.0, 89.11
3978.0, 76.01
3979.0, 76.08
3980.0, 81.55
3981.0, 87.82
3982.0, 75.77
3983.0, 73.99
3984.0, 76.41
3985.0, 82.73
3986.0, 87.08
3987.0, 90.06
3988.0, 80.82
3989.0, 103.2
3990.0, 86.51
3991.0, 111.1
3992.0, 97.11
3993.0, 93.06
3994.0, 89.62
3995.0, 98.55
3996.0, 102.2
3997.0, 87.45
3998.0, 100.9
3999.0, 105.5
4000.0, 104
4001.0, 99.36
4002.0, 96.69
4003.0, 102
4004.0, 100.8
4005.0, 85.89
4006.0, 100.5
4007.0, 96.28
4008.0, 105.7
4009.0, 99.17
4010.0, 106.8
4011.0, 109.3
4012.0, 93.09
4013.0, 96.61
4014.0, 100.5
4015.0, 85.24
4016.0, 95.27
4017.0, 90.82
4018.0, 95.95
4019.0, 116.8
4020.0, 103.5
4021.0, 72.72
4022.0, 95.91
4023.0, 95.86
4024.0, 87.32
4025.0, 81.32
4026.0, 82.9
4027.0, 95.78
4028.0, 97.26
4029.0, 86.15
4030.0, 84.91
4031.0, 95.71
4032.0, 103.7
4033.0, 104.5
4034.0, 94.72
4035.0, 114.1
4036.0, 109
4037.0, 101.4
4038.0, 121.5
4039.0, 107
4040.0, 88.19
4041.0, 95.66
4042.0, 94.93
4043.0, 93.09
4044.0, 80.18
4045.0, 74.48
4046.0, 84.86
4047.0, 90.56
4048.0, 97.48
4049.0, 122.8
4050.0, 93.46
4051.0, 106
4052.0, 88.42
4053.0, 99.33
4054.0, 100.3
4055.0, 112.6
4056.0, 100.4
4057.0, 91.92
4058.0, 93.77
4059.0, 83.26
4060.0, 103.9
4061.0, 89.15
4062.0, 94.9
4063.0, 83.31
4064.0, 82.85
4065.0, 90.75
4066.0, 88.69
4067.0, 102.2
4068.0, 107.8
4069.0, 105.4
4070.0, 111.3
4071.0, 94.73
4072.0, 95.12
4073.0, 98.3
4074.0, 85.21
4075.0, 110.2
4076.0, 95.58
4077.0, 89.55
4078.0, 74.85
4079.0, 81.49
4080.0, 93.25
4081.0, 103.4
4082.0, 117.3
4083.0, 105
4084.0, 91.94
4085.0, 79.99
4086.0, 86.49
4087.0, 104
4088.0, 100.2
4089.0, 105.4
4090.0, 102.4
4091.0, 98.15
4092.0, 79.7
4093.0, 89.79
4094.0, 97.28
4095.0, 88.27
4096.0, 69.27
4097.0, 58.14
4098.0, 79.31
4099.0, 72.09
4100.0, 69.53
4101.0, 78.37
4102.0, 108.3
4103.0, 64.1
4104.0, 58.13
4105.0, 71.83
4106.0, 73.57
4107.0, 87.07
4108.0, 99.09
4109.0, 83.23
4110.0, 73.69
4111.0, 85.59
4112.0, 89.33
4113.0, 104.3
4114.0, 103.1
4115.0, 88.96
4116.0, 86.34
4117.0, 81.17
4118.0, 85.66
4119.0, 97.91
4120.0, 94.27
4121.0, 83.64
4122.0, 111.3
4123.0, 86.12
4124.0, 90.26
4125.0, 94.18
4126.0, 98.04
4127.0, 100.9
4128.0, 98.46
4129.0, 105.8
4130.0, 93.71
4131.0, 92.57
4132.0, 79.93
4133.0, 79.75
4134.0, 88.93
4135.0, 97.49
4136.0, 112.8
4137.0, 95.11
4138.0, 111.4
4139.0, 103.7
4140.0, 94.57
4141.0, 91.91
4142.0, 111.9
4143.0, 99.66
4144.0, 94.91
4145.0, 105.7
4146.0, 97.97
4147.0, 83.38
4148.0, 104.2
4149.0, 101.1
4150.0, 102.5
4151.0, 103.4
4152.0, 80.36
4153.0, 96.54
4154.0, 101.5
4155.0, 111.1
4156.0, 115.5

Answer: 1.3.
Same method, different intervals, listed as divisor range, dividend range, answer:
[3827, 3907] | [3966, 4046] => 1.25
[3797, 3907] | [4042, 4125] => 1.33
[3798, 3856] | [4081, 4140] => 1.39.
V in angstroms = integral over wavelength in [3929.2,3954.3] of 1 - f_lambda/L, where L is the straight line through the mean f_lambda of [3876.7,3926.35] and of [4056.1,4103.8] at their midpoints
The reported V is 3.04 angstroms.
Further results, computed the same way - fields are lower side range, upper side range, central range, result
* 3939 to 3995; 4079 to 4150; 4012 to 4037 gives -3.6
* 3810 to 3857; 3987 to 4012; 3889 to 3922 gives 0.6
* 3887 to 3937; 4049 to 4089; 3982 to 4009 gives -1.9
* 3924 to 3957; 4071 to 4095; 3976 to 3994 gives -1.1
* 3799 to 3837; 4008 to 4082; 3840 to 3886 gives -4.1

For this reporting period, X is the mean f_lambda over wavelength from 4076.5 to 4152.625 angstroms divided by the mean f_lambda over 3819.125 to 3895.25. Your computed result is 1.19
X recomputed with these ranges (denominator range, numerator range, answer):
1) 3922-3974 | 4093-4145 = 1.25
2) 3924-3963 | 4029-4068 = 1.27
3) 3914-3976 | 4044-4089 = 1.29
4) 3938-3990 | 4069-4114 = 1.17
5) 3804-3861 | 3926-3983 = 0.94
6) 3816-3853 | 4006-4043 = 1.34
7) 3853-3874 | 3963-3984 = 0.78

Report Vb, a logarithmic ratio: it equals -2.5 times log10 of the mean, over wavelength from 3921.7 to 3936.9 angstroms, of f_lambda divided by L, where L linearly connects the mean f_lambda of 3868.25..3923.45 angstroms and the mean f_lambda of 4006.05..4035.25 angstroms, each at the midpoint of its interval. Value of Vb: 0.26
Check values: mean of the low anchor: 82.7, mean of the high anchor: 96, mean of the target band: 68.1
